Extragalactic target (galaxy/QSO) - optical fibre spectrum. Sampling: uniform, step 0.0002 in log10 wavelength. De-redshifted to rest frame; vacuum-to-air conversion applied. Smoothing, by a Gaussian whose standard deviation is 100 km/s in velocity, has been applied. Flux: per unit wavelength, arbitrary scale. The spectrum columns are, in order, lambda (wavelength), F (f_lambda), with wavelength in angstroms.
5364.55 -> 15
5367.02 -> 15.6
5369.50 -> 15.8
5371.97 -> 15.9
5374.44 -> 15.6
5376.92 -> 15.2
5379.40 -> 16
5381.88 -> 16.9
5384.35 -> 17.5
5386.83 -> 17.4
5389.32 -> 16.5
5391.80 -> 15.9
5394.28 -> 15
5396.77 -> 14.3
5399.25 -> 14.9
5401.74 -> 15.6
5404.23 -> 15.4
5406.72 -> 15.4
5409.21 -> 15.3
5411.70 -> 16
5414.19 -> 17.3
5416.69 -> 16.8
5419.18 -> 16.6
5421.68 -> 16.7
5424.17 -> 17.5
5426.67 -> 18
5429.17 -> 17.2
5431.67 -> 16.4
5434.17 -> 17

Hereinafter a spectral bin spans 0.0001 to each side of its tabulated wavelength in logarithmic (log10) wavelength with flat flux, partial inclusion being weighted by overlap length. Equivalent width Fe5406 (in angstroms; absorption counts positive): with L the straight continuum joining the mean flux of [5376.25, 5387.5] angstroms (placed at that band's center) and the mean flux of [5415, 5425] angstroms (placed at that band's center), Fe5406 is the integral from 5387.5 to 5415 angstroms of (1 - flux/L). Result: 1.90 angstroms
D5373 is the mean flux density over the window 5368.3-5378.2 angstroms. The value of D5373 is 15.6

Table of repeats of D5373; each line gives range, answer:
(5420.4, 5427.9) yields 17.4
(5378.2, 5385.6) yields 16.8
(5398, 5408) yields 15.3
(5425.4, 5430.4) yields 17.6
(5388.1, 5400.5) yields 15.3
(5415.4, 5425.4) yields 16.9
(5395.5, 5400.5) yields 14.6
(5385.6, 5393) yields 16.6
